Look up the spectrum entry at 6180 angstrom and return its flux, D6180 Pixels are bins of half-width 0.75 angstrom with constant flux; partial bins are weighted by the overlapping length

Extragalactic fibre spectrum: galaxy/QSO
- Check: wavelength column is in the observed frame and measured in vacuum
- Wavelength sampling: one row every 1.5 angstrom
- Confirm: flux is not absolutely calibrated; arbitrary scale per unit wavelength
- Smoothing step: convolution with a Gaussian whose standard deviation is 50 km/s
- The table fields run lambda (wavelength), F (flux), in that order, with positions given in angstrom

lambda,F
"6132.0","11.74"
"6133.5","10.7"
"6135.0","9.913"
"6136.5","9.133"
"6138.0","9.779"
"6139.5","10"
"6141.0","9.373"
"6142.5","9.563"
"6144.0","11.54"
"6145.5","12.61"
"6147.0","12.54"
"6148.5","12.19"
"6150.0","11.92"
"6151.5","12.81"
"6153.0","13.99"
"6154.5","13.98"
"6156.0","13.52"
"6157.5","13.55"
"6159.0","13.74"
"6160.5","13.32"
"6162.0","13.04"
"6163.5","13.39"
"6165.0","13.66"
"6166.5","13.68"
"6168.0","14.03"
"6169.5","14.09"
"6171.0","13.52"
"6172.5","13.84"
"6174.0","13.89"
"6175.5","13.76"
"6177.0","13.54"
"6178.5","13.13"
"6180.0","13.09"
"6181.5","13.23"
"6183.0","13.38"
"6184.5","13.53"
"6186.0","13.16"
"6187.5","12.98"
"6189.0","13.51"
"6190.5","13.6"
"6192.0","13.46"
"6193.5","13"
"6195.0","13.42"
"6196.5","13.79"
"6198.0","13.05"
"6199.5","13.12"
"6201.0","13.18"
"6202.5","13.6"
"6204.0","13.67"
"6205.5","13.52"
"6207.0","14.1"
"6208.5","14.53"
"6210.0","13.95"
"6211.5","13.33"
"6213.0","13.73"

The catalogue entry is 13.09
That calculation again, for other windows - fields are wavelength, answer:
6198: 13.05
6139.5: 10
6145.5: 12.61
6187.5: 12.98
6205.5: 13.52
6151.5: 12.81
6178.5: 13.13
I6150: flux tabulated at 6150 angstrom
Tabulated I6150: 11.92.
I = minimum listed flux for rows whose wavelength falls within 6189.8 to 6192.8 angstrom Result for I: 13.46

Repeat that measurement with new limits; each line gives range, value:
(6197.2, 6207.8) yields 13.05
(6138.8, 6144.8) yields 9.373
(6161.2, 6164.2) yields 13.04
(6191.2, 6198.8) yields 13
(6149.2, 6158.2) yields 11.92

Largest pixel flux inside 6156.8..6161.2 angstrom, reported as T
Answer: 13.74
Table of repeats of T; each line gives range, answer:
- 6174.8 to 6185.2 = 13.76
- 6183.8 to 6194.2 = 13.6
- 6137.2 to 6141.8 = 10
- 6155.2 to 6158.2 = 13.55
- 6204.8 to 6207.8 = 14.1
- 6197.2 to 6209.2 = 14.53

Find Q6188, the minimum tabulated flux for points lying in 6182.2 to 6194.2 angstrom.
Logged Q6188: 12.98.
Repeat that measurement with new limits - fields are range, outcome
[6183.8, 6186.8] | 13.16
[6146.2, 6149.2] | 12.19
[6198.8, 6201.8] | 13.12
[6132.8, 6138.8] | 9.133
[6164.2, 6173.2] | 13.52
